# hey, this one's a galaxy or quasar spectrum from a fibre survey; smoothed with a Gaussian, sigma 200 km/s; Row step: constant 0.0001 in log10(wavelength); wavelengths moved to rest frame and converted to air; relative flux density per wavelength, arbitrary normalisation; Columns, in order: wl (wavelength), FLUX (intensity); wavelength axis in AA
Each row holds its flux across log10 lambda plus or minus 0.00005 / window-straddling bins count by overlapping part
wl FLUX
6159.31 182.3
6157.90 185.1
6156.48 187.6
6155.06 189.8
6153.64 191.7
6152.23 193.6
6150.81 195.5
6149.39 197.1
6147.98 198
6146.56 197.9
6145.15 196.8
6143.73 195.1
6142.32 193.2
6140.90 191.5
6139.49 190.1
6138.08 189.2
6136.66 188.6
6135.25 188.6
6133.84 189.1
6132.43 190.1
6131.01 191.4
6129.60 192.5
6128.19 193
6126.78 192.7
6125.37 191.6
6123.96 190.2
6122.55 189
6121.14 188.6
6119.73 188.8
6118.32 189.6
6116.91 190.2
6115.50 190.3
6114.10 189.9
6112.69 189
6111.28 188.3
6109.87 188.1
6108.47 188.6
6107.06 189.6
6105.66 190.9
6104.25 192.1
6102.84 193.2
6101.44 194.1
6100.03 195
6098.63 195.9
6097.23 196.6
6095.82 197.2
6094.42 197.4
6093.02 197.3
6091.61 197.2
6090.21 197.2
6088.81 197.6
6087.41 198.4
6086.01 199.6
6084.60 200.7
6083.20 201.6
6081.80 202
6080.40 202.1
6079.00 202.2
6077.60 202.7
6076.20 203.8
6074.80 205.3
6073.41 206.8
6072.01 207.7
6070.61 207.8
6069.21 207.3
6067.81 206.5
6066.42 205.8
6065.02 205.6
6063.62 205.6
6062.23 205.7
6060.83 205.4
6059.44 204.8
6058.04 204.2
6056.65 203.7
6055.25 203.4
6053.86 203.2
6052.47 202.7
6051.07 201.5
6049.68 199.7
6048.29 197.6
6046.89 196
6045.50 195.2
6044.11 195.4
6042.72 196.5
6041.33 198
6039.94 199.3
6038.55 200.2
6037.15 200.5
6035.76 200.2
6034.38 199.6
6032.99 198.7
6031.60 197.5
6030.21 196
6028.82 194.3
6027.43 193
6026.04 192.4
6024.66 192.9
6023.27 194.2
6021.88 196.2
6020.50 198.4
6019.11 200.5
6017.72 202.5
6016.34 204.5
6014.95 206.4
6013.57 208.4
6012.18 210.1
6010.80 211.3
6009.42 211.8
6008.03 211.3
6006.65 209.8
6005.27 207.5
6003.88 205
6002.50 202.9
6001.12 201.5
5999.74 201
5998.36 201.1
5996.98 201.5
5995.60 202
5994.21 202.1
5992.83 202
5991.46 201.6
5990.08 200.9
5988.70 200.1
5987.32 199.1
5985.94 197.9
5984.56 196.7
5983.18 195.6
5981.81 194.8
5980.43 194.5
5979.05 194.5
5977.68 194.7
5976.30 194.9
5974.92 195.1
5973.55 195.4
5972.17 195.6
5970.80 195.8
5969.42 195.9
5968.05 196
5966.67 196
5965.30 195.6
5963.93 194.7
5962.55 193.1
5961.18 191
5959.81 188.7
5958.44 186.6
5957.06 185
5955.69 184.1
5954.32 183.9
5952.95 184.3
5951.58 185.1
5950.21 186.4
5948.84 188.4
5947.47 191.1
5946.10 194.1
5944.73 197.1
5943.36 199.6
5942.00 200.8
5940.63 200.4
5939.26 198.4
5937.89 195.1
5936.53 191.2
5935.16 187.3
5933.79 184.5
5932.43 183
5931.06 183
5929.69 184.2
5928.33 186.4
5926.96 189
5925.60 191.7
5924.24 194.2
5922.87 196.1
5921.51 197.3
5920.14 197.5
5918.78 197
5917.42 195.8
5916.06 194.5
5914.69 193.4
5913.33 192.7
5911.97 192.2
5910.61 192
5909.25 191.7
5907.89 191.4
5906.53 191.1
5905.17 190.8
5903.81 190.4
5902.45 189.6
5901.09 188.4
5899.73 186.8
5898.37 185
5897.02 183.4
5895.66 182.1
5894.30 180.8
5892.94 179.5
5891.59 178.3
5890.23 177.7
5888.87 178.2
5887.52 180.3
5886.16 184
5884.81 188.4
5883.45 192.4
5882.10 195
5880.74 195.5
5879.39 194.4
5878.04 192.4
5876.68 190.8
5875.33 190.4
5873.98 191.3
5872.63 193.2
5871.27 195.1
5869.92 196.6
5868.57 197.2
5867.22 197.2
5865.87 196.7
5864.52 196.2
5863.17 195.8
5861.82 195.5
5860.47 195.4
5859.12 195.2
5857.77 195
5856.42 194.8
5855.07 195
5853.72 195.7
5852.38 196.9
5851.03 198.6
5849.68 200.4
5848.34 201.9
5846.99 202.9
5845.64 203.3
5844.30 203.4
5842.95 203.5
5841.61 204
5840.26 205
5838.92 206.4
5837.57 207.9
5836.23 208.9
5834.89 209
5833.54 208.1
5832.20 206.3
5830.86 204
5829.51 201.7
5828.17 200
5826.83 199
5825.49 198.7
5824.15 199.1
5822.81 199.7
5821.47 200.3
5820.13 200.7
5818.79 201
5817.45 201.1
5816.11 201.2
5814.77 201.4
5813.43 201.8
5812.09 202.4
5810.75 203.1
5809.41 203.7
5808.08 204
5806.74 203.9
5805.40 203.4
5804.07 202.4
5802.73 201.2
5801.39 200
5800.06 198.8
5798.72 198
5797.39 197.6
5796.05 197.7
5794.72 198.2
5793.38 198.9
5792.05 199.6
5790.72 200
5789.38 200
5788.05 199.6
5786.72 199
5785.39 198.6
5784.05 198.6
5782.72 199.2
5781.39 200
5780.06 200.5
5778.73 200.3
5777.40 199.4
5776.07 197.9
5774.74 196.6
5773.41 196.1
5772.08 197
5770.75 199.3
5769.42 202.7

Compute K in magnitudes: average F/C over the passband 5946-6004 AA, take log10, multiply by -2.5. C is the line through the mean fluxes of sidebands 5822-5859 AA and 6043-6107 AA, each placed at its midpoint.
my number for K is 0.03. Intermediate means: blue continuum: 202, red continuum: 201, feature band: 195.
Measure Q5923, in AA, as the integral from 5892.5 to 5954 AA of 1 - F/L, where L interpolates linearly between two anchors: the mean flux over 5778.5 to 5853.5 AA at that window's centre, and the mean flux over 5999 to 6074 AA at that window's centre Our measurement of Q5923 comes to 3.4 AA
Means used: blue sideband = 202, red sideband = 202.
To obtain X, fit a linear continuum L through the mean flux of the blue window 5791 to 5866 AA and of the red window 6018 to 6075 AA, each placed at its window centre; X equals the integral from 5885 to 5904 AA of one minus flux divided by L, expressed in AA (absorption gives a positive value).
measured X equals 1.7 AA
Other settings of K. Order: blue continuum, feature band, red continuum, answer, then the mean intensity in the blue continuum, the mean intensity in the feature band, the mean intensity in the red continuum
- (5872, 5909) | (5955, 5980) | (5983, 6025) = 0.03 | 188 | 193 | 203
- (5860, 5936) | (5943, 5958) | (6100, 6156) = 0.01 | 190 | 189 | 191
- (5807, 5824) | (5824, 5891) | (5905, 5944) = 0.01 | 202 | 197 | 193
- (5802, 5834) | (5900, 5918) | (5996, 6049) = 0.05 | 202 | 192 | 201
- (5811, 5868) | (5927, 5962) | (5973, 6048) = 0.06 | 201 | 190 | 200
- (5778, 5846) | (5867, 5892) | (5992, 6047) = 0.06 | 202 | 190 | 201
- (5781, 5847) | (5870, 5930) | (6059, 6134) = 0.06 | 202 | 190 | 197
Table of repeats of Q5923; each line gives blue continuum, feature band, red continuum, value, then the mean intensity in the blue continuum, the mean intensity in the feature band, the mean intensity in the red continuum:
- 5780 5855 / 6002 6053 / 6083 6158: -1.38 AA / 201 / 201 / 193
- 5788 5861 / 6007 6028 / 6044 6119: -0.32 AA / 201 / 202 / 199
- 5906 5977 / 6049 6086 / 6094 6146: -2.39 AA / 192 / 204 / 192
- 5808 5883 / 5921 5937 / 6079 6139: 0.70 AA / 199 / 189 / 193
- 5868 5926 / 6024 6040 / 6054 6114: 0.00 AA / 190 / 197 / 200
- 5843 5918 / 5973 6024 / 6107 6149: -2.58 AA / 192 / 201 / 191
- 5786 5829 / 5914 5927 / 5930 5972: -0.12 AA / 201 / 195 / 191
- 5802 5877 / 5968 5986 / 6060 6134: 0.26 AA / 200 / 195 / 197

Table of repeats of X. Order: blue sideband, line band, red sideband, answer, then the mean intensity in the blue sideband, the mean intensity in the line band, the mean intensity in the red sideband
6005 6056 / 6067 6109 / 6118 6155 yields -0.68 AA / 201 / 199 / 192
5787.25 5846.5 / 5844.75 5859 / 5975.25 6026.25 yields 0.24 AA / 202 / 198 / 201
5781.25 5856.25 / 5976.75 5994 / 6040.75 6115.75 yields 0.18 AA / 201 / 198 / 199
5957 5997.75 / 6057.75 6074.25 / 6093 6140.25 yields -1.12 AA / 196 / 206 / 191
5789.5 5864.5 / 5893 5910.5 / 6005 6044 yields 1.17 AA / 201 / 187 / 201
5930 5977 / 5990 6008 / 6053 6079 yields -0.57 AA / 192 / 203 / 205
